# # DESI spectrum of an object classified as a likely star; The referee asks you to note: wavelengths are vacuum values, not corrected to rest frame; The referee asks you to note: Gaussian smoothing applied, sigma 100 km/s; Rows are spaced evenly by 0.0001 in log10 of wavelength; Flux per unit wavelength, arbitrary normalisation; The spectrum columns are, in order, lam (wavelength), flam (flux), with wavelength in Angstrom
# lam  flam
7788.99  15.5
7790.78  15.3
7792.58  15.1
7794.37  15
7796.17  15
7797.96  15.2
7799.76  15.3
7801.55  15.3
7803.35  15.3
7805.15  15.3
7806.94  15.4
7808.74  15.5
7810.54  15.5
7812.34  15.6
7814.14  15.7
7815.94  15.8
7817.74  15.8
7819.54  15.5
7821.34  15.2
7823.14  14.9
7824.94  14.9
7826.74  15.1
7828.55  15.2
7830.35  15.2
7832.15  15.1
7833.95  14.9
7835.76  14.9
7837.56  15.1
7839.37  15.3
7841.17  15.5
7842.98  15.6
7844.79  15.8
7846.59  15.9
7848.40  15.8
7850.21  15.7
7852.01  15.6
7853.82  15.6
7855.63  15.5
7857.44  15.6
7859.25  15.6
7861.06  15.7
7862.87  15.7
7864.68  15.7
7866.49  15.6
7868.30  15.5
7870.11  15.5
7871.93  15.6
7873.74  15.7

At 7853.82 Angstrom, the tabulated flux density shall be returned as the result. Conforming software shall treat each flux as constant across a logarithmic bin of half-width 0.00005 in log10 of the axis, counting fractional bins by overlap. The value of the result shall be 15.6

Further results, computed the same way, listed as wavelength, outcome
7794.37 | 15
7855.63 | 15.5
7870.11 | 15.5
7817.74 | 15.8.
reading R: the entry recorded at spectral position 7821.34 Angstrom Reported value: 15.2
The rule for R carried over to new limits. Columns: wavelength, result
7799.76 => 15.3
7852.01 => 15.6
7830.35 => 15.2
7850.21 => 15.7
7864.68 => 15.7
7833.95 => 14.9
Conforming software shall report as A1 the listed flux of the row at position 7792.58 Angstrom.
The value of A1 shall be 15.1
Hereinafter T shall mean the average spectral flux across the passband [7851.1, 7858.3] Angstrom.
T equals 15.6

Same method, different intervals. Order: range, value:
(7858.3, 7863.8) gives 15.7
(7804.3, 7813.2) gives 15.5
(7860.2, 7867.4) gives 15.7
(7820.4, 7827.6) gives 15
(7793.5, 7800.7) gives 15.1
